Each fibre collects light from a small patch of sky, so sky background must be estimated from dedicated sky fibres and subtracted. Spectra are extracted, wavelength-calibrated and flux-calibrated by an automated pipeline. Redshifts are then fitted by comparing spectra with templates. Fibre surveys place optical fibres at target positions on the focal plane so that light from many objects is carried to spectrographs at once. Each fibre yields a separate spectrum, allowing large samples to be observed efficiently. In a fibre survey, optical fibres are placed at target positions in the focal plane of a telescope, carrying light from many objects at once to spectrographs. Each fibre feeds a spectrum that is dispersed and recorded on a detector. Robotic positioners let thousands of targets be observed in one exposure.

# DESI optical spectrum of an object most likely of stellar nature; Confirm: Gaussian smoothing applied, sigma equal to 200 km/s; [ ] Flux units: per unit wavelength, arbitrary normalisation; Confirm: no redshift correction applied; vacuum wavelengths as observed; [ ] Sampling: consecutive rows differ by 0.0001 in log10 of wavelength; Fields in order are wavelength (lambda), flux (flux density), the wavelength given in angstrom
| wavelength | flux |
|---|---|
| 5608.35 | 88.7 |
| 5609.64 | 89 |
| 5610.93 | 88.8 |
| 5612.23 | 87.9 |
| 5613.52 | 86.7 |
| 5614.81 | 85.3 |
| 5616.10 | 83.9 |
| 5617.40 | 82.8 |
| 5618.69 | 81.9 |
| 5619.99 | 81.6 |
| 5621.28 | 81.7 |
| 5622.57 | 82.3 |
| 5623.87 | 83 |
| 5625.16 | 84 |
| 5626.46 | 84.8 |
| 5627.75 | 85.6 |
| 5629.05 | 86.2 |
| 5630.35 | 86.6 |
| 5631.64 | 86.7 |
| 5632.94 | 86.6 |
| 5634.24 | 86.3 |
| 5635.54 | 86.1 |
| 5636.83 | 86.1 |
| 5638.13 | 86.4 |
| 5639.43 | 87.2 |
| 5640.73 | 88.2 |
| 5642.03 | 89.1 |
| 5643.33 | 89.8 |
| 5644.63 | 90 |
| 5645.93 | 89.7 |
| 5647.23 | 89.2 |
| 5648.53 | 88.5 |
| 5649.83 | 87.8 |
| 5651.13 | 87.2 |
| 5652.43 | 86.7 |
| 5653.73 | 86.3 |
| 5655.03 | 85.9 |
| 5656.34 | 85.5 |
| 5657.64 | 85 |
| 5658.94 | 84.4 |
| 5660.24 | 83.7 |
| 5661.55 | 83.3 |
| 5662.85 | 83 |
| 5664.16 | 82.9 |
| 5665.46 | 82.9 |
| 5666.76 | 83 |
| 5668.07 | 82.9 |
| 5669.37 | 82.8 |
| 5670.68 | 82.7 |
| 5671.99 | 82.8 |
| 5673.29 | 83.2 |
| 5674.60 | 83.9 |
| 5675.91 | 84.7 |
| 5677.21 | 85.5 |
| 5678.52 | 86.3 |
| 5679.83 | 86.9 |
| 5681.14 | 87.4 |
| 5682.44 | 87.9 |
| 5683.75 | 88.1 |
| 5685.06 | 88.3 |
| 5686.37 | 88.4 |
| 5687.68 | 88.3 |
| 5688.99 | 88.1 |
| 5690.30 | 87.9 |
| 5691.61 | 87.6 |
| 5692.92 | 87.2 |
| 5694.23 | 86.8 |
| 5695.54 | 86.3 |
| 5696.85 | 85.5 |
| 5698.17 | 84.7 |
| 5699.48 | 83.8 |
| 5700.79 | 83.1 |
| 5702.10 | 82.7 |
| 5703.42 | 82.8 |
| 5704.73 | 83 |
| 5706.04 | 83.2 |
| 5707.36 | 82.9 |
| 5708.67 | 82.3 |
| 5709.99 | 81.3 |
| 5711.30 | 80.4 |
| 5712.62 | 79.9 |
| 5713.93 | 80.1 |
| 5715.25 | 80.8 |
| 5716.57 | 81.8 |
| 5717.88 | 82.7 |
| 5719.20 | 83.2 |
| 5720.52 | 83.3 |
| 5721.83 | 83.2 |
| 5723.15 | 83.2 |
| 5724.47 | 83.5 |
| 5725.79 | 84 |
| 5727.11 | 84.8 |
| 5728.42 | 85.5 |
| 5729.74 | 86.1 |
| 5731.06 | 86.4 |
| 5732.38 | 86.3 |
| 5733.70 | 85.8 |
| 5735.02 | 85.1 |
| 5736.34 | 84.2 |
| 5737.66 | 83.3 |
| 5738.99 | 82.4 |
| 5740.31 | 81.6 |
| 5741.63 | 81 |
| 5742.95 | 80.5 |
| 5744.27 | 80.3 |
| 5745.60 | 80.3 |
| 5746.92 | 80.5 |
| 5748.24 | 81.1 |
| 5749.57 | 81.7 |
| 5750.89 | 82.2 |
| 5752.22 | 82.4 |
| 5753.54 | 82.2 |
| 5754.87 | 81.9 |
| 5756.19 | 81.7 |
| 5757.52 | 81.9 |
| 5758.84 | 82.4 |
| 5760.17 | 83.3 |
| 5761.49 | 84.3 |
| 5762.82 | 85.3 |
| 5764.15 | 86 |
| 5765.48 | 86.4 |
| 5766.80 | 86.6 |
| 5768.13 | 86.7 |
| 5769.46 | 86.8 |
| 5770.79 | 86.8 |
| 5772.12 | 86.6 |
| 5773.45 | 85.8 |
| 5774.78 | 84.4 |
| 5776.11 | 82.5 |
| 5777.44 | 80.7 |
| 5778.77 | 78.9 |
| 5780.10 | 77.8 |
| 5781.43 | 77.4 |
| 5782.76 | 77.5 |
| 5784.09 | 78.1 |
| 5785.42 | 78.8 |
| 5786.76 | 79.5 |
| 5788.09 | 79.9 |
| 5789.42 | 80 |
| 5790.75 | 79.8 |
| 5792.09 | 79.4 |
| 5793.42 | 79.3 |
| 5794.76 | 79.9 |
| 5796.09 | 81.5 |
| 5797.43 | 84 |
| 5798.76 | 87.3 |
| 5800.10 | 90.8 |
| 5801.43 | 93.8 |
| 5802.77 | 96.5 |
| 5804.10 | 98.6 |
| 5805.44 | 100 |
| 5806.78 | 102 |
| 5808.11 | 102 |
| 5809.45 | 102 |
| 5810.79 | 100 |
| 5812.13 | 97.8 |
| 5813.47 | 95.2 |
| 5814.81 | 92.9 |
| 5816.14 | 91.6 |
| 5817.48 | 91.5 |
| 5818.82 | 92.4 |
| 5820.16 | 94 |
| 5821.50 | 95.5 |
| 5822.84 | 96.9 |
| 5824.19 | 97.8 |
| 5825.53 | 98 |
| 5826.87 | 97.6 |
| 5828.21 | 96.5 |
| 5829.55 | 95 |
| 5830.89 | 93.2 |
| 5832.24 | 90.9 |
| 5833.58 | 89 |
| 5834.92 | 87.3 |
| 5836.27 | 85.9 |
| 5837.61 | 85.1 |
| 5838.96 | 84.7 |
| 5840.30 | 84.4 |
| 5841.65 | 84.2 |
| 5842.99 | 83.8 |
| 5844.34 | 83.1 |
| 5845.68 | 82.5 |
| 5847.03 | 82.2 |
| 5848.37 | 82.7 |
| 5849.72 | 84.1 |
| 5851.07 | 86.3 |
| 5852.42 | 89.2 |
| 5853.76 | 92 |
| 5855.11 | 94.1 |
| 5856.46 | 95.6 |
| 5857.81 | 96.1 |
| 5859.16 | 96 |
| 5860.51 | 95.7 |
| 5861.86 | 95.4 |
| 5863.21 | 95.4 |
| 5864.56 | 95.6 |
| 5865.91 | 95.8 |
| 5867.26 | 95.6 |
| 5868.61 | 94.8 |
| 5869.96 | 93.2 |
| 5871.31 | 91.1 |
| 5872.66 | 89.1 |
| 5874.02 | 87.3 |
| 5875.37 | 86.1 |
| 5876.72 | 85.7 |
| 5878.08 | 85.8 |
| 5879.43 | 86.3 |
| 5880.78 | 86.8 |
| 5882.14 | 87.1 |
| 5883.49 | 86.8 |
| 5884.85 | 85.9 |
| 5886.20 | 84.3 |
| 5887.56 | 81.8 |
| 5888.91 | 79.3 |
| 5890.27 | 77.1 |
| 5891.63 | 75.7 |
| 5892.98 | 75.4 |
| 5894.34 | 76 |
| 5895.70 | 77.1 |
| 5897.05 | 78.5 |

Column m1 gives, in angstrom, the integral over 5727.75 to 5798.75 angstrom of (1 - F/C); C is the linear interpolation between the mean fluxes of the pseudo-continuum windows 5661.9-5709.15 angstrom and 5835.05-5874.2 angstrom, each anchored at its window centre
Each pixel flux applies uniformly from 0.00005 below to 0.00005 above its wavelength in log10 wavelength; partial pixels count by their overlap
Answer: 3.8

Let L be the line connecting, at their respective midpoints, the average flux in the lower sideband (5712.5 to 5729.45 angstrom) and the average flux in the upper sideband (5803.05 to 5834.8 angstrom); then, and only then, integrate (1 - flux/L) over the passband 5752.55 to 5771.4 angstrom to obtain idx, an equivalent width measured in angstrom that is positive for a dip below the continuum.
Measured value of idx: 0.85 angstrom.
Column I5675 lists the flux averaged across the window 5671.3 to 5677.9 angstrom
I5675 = 84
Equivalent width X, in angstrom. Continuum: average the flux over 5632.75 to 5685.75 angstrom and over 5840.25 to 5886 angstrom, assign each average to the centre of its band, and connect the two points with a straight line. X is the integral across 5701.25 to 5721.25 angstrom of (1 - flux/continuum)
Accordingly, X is 1.1 angstrom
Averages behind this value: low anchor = 86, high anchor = 89.3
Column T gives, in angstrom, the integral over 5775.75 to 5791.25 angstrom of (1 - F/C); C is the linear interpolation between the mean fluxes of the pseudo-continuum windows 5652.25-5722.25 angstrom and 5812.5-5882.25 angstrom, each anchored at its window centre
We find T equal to 1.6 angstrom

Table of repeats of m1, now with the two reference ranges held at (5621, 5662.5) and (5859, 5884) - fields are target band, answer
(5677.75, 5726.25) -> 1.7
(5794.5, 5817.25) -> -1.1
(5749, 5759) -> 0.7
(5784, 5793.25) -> 1.0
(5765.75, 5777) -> 0.4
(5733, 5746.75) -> 0.9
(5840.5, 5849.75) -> 0.7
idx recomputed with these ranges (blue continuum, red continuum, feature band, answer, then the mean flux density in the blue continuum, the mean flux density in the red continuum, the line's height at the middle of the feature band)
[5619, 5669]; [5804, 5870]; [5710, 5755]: 3.1 angstrom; 85.7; 92.6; 88.8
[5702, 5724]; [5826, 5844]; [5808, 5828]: -1.8 angstrom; 82.1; 89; 88.1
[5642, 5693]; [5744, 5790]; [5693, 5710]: 0.2 angstrom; 86.1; 82.3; 84.8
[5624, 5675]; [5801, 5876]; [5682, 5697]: -0.1 angstrom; 85.7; 92.4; 87.1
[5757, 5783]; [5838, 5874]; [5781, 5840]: -2.3 angstrom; 83.5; 90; 86.6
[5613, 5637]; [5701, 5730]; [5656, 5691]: -0.7 angstrom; 84.6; 82.7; 83.6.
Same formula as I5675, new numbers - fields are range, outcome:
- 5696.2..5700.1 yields 84.5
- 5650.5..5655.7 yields 86.5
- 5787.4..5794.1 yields 79.7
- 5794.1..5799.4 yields 83.2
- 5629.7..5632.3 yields 86.7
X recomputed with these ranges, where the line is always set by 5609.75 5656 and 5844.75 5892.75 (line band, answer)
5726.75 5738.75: 0.27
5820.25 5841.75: -0.88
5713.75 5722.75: 0.49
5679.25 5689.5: -0.15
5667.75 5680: 0.35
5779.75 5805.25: 1.21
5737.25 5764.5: 1.61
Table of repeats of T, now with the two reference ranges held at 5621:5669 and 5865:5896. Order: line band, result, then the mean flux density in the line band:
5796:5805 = -0.6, 91.2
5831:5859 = -0.6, 87.4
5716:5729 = 0.3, 83.6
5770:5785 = 0.7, 81.5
